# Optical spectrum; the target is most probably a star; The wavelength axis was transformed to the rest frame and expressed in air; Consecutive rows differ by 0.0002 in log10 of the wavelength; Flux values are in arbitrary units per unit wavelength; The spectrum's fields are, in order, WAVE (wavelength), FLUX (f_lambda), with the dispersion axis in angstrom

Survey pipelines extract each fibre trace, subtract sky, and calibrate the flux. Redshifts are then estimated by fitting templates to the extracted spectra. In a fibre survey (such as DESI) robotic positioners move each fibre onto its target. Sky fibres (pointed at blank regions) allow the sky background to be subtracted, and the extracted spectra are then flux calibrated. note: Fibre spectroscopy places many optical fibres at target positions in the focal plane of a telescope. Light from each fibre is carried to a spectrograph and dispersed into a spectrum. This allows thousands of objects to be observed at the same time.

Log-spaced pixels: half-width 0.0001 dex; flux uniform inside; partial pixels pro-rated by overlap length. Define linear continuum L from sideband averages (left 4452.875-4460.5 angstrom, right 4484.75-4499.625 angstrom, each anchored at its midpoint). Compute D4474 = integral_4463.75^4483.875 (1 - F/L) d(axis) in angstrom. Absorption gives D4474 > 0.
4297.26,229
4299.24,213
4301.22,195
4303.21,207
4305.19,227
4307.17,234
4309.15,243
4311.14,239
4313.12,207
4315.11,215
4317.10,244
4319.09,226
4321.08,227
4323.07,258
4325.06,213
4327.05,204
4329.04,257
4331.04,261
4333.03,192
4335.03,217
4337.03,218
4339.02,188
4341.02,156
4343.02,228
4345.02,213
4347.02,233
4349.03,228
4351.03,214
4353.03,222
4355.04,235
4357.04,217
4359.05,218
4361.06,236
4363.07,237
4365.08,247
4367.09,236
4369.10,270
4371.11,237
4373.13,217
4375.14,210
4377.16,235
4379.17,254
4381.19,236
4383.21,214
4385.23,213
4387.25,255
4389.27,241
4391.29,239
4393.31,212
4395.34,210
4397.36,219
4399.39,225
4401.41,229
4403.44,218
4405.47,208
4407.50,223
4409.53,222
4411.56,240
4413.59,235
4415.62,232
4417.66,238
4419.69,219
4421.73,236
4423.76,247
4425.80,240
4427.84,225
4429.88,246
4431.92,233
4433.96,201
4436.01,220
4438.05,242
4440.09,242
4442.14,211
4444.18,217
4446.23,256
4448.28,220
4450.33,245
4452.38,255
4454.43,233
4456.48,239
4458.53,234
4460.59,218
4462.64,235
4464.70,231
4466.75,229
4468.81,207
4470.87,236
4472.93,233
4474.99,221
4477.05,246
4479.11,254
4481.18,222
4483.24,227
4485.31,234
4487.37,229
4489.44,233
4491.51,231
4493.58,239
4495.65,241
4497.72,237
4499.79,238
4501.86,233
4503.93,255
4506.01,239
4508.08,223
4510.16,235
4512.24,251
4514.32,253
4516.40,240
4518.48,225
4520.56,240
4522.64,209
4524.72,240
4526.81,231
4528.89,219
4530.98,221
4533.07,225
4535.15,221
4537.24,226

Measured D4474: 0.4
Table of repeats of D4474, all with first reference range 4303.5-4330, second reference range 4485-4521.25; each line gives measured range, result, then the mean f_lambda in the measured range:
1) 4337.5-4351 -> 1.31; 209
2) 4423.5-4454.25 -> 0.25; 233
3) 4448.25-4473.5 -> 0.37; 232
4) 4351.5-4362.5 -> 0.28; 225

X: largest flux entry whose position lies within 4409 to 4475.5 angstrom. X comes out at 256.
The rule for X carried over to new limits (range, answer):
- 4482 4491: 234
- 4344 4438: 270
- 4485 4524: 255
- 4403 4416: 240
